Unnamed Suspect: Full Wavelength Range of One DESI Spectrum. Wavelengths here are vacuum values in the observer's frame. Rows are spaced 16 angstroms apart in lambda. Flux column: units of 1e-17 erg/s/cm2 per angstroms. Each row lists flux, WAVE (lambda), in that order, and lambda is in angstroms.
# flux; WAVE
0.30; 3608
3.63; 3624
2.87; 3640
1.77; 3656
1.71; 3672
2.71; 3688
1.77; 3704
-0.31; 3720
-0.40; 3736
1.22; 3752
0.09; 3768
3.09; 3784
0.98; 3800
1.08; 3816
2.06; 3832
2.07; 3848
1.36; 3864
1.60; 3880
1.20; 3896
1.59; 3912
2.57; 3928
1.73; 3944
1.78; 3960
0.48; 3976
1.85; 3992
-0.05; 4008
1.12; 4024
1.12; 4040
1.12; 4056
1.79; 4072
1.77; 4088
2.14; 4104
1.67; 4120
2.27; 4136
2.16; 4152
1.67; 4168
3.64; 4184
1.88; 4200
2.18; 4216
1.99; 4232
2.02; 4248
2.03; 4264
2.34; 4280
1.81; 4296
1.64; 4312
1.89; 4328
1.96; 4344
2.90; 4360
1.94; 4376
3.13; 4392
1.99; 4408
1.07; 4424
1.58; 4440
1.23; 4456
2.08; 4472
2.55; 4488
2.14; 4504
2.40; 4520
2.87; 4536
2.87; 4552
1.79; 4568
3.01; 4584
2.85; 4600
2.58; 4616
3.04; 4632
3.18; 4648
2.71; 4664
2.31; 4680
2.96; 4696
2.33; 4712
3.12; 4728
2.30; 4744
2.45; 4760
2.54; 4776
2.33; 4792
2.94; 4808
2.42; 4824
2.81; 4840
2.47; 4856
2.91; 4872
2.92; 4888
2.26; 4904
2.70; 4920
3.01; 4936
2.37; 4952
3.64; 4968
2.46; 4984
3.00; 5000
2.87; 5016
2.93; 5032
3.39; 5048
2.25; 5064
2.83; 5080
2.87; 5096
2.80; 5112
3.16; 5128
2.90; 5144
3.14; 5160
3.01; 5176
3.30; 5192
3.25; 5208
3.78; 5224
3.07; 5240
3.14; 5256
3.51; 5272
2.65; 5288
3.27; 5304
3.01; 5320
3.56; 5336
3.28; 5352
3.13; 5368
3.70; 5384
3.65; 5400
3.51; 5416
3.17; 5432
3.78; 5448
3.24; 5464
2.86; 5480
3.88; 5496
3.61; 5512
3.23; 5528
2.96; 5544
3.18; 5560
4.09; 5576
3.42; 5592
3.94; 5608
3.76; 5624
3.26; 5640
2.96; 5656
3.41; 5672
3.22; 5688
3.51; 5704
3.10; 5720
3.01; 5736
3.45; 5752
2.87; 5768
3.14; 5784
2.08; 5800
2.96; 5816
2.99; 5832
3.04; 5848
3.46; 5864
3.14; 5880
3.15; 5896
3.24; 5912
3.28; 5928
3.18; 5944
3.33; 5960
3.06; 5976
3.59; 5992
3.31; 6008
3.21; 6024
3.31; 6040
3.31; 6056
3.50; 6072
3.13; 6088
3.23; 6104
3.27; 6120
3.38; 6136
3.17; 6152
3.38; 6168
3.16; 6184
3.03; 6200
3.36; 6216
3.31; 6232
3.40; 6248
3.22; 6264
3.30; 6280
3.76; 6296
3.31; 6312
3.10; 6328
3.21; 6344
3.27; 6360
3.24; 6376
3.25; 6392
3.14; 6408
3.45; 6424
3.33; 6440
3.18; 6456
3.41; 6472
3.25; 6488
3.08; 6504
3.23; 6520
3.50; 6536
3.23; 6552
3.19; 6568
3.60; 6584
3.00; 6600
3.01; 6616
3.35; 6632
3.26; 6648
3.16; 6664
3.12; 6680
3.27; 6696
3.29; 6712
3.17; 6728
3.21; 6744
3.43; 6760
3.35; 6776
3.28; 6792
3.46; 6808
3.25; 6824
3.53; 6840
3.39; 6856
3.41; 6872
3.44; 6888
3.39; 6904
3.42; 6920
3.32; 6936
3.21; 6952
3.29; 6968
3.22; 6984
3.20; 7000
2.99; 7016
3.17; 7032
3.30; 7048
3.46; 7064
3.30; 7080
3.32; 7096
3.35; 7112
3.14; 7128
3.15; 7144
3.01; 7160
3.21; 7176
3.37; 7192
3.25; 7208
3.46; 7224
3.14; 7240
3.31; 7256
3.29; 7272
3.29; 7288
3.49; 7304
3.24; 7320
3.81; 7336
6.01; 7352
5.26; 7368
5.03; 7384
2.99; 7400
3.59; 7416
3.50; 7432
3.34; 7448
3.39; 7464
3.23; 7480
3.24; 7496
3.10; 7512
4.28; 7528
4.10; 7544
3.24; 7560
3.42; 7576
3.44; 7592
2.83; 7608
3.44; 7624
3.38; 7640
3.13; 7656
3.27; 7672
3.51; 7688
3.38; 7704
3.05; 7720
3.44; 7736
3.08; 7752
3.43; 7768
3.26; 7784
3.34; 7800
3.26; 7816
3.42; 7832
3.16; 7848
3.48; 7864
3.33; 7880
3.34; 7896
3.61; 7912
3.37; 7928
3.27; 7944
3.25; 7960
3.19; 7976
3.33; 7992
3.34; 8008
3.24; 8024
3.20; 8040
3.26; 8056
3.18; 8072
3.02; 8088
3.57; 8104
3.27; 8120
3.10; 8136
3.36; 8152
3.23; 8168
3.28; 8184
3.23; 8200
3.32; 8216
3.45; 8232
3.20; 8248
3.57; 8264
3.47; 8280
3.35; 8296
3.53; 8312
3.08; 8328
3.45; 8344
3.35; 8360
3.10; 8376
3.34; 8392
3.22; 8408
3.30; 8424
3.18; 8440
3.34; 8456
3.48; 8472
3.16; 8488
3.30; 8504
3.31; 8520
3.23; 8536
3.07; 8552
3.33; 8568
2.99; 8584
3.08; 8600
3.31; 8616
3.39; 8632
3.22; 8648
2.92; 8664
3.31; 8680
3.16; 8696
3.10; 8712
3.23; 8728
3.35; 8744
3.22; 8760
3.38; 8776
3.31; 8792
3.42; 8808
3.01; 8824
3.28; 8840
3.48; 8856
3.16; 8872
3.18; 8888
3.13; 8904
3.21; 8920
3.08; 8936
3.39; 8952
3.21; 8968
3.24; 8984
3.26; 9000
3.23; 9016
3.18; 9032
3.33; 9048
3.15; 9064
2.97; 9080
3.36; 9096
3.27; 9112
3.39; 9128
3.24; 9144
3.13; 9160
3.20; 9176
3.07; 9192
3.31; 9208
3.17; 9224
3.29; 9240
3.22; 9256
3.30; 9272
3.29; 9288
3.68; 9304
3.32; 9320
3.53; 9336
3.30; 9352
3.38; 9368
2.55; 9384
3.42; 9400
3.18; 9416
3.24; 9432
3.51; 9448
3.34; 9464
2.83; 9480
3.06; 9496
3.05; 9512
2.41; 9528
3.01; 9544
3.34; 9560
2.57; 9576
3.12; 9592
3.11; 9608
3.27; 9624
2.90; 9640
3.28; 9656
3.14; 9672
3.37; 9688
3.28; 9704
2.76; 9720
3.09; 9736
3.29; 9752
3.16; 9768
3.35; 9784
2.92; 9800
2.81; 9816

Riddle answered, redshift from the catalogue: 0.121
